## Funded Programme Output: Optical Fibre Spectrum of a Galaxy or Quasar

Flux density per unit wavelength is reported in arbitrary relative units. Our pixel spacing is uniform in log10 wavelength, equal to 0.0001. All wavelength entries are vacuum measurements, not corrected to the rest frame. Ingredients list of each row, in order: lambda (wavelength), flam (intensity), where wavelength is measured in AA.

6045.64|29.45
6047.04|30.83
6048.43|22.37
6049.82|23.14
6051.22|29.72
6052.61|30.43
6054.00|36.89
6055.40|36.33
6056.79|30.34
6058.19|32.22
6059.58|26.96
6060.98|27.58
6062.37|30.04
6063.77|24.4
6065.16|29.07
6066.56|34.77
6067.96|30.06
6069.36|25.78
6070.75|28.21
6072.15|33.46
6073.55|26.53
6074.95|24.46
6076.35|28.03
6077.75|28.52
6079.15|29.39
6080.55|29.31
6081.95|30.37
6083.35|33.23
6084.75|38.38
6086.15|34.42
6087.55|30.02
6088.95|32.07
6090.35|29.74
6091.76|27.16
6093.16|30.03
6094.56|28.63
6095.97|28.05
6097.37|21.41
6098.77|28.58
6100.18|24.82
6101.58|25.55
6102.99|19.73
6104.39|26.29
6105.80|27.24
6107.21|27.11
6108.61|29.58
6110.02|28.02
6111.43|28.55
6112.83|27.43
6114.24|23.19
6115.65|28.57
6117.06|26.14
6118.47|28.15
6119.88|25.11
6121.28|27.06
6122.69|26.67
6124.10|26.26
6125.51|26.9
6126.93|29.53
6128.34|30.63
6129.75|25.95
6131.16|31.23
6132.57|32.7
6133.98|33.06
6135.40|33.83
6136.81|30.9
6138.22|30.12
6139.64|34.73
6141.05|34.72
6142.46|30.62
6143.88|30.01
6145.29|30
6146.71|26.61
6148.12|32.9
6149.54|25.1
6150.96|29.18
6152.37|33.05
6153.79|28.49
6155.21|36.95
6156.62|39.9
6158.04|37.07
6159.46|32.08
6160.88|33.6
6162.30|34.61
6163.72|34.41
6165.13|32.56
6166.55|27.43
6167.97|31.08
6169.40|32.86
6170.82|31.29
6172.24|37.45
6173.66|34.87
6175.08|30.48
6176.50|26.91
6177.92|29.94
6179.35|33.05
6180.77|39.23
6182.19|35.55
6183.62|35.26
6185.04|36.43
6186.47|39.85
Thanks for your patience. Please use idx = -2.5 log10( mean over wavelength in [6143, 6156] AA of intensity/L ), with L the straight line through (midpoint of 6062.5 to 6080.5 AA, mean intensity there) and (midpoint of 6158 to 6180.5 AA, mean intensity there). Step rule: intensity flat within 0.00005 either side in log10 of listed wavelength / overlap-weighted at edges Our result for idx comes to 0.05 mag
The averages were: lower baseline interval 28.6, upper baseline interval 32.5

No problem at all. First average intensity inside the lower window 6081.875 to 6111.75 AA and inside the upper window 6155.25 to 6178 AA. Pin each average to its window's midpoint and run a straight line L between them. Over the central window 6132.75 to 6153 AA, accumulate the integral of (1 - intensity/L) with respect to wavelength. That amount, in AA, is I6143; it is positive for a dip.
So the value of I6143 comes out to 0.3 AA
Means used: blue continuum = 28.5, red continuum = 33.1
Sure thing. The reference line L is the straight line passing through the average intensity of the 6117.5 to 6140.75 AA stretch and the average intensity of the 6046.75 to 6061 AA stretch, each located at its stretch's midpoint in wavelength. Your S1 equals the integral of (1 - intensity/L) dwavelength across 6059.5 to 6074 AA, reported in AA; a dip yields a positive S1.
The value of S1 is 0.40 AA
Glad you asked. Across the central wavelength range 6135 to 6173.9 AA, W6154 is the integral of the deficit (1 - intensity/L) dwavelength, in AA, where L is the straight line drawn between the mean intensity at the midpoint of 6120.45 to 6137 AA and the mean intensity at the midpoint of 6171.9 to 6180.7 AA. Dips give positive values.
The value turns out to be -1.6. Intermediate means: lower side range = 29.5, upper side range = 32.4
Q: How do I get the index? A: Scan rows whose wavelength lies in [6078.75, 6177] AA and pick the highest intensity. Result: 39.9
